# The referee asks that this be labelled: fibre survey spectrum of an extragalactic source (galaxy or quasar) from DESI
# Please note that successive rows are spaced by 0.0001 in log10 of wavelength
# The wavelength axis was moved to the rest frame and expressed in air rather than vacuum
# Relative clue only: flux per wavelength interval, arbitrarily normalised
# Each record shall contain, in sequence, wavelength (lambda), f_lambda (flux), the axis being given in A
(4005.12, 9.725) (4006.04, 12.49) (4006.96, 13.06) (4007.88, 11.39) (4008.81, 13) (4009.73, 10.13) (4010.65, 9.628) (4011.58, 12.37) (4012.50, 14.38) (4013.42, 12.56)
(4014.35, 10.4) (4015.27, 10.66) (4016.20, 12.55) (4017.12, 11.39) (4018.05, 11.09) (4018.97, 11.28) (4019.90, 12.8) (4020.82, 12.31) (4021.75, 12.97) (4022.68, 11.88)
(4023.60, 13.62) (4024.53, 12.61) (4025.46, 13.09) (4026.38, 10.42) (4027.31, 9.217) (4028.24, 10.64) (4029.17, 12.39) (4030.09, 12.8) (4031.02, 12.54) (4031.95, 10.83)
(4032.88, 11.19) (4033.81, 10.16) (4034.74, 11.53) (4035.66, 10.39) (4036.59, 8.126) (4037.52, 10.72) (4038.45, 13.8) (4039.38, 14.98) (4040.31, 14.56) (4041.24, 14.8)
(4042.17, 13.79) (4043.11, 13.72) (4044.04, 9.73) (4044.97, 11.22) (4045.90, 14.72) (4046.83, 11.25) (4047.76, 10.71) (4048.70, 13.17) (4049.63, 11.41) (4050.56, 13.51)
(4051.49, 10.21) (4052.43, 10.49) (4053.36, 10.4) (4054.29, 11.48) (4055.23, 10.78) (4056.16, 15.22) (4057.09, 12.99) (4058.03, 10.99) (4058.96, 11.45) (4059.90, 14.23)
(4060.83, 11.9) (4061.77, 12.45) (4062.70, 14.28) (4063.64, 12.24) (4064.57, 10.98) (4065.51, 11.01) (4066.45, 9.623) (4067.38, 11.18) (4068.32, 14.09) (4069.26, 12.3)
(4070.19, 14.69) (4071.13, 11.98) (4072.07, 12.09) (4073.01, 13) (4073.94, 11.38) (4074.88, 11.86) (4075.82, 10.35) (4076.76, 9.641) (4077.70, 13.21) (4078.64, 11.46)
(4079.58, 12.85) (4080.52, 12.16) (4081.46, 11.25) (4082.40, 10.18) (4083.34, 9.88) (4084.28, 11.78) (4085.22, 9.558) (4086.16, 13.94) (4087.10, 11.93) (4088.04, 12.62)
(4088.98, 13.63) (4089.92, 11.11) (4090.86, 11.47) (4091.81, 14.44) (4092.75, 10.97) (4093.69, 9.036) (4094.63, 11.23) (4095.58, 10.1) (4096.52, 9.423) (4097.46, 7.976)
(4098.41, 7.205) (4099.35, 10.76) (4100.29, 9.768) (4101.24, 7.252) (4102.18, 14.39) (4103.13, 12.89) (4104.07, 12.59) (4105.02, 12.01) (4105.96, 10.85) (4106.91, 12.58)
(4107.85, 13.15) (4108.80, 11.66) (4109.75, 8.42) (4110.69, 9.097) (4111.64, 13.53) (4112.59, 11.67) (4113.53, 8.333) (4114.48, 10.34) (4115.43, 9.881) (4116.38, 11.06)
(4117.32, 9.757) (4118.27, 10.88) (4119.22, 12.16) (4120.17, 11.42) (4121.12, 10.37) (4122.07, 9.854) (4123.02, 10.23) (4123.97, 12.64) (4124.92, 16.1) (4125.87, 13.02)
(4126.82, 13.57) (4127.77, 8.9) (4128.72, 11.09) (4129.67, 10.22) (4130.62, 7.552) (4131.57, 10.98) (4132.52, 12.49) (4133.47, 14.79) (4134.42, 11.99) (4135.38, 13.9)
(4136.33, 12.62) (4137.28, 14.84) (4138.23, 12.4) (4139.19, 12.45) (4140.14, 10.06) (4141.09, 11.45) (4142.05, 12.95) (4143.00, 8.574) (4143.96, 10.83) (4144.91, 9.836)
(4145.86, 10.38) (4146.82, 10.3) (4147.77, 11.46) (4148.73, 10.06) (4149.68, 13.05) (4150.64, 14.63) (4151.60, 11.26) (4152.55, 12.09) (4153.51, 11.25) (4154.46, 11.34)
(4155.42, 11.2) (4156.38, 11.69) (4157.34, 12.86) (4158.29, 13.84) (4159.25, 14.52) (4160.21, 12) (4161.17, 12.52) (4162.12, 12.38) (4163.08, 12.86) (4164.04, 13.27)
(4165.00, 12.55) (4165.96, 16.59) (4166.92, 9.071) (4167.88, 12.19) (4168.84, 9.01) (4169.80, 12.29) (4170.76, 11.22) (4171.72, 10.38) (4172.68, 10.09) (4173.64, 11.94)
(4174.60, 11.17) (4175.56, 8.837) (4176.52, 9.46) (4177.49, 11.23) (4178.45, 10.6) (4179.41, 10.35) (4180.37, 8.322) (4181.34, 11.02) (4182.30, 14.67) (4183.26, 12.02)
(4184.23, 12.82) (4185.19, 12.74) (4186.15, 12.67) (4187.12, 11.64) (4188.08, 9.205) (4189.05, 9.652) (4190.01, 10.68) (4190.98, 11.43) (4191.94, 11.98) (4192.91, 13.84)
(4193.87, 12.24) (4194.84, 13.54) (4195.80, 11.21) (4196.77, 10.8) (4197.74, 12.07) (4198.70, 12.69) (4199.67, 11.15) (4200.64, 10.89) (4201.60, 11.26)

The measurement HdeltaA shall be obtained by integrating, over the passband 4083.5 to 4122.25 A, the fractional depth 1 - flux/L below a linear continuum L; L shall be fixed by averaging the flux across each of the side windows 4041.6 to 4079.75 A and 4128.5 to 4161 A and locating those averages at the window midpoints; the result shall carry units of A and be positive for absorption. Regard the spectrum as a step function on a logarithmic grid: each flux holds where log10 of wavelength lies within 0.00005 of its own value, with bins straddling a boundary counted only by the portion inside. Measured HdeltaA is 3.0 A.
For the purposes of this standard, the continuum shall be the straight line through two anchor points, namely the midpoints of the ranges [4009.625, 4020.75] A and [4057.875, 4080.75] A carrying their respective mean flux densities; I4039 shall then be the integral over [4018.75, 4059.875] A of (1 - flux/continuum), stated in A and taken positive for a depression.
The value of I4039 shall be -0.52 A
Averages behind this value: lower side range 11.7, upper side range 12.1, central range 12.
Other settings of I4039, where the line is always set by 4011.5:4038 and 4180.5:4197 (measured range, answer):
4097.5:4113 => 0.9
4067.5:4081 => -0.6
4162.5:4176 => 0.3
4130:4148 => 0.3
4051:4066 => -0.4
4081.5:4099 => 1.2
